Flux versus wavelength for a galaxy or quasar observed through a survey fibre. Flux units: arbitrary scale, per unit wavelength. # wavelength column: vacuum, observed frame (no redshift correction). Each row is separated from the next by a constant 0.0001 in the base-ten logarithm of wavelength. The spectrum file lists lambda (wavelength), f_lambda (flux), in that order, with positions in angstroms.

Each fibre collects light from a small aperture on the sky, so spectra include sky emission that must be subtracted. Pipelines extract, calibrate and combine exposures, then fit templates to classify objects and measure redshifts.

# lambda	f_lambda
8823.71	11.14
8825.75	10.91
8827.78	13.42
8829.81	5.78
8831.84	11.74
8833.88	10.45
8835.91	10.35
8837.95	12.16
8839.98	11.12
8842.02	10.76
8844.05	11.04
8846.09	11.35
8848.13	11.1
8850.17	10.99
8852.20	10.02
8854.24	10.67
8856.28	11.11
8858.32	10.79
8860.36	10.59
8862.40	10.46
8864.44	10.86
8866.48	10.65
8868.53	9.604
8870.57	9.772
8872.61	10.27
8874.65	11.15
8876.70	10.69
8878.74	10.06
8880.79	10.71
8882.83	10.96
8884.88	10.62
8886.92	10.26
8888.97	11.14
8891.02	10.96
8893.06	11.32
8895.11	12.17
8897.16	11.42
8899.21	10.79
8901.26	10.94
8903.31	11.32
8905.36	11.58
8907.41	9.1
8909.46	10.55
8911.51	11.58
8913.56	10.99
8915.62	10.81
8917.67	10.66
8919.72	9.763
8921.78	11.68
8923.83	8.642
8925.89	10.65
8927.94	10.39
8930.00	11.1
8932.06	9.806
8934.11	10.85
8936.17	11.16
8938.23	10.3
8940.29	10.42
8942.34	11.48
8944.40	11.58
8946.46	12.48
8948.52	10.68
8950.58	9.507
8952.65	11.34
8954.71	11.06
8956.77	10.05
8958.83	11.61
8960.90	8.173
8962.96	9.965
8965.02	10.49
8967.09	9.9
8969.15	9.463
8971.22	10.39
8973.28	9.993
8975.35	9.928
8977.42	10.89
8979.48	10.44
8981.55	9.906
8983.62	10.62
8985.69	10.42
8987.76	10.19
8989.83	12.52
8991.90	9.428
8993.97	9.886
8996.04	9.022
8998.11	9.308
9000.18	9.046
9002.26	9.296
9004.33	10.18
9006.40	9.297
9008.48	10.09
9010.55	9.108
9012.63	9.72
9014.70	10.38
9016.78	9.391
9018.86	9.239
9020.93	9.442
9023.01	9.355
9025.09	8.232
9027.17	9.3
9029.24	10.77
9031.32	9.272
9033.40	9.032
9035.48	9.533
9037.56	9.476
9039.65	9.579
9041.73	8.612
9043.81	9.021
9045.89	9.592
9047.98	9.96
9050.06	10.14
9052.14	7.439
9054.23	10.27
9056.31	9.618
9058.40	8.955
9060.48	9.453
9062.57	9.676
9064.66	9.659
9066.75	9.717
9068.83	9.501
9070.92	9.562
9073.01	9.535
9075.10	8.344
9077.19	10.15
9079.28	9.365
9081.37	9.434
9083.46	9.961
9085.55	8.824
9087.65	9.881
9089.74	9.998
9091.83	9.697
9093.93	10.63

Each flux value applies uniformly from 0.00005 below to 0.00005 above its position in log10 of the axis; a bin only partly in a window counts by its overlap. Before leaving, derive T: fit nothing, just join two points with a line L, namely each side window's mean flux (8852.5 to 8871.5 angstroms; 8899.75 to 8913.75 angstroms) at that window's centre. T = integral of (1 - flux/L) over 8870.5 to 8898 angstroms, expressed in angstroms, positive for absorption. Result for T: -0.5 angstroms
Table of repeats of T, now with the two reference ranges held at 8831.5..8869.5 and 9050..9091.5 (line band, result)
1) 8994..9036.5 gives 1.5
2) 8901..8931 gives -0.7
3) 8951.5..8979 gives -0.4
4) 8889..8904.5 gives -1.1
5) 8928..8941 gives -0.4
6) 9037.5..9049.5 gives 0.3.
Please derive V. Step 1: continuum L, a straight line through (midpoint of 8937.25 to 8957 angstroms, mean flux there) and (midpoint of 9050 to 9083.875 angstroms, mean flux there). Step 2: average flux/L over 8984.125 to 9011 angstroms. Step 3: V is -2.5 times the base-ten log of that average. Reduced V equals 0.05 mag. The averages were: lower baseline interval 10.9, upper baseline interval 9.43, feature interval 9.86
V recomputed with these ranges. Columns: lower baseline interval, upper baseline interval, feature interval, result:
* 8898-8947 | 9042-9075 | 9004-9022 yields 0.03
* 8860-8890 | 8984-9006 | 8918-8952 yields -0.05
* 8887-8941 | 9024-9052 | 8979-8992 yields -0.07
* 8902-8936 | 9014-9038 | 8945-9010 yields -0.02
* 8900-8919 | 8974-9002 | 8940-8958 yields -0.05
